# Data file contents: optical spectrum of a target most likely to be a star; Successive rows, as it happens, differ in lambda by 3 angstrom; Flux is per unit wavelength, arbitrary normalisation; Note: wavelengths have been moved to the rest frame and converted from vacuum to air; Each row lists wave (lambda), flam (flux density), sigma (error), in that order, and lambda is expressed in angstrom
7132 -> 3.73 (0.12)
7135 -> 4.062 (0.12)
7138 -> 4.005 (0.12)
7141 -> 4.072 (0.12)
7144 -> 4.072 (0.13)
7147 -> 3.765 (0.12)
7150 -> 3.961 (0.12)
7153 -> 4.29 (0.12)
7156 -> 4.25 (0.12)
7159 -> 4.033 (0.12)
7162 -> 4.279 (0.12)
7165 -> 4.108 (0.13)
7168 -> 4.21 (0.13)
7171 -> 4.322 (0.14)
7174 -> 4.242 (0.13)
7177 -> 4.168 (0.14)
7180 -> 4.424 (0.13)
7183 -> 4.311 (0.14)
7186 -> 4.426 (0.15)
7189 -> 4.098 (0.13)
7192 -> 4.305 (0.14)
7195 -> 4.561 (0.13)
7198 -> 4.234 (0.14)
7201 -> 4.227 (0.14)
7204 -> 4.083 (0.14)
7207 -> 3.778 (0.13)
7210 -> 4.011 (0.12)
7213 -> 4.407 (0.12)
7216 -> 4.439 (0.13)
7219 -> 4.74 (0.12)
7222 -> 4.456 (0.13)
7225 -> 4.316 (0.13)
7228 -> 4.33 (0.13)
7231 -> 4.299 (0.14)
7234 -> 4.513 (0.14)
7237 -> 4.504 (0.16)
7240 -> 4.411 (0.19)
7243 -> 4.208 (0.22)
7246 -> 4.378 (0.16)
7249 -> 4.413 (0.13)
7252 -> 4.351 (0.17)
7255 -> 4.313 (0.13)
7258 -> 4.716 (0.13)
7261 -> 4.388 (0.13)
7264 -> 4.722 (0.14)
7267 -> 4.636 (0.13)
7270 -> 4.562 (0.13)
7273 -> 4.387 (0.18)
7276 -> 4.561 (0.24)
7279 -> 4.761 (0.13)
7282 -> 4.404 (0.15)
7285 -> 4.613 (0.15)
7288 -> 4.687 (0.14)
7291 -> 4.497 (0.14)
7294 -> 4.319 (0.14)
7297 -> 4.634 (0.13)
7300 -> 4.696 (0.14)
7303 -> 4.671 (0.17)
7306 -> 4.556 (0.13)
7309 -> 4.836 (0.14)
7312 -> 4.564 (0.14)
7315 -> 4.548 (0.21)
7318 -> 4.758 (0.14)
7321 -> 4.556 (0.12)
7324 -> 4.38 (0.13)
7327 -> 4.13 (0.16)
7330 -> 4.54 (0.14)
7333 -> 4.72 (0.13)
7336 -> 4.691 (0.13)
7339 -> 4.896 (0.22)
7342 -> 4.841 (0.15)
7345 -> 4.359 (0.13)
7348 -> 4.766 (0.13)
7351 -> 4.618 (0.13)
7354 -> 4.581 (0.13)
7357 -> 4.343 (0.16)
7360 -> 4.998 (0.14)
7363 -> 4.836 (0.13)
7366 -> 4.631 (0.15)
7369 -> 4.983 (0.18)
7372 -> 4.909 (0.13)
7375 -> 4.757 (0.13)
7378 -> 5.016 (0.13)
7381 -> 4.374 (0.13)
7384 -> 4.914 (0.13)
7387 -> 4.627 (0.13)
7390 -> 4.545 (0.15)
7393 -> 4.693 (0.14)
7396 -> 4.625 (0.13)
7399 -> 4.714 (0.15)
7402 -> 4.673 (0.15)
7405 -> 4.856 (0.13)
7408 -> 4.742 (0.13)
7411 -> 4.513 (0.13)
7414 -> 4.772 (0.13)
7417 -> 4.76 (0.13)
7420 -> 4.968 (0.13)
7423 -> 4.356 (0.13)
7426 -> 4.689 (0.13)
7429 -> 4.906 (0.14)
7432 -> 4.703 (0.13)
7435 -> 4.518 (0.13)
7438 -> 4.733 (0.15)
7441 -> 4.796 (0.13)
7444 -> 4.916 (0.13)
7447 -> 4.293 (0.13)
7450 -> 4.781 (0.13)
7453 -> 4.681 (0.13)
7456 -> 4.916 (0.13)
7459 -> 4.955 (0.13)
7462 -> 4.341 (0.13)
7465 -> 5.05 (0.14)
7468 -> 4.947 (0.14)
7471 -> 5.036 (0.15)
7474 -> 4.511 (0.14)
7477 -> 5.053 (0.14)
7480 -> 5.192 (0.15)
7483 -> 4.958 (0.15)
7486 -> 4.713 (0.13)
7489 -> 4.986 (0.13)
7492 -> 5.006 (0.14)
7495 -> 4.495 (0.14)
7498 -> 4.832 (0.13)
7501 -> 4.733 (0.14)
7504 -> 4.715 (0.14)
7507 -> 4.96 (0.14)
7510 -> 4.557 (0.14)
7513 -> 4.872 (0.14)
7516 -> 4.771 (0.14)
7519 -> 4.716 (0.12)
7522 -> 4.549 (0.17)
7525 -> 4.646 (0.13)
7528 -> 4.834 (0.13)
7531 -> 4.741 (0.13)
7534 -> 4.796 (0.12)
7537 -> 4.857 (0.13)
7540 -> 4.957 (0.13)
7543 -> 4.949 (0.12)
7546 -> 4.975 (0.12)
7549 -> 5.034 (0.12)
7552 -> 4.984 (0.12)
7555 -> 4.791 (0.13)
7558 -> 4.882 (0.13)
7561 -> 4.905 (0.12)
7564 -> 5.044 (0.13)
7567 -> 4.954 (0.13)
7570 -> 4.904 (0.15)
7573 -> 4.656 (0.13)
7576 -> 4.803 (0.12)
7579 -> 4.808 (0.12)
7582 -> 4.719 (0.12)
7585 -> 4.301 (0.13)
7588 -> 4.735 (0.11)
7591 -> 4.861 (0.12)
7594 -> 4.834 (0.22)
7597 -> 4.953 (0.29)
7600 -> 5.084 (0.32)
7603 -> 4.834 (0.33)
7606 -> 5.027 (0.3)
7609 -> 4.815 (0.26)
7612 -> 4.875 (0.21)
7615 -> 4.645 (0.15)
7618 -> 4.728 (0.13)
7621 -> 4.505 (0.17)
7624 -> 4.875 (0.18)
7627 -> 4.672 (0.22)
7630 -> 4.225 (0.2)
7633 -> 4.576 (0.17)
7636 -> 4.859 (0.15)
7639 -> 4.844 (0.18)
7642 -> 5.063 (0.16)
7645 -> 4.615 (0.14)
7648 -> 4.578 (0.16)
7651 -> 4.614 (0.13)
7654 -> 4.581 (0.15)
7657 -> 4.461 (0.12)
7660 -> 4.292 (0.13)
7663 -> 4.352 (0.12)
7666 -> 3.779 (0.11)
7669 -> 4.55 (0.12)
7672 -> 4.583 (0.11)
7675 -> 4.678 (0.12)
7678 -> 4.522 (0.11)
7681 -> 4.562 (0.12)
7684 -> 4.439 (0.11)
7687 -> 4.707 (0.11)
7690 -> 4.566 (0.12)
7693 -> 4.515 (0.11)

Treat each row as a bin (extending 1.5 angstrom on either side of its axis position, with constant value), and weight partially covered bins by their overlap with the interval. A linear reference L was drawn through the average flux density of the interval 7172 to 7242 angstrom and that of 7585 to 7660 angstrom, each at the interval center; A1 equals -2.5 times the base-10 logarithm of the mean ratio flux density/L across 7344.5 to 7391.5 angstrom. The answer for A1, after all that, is -0.06 mag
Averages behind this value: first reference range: 4.32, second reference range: 4.73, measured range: 4.71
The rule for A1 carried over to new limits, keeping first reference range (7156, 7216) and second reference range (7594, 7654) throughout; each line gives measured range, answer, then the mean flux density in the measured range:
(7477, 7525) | -0.046 mag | 4.81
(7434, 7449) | -0.029 mag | 4.66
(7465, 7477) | -0.072 mag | 4.89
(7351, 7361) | -0.045 mag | 4.62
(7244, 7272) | -0.043 mag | 4.49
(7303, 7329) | -0.040 mag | 4.55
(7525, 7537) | -0.032 mag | 4.78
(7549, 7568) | -0.058 mag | 4.93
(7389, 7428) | -0.046 mag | 4.69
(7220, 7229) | -0.029 mag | 4.39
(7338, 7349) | -0.068 mag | 4.71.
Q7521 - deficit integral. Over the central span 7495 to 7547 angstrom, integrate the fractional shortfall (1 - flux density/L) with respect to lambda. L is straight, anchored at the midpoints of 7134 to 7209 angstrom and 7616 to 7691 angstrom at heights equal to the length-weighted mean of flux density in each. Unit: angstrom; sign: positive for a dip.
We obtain -3.75 angstrom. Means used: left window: 4.17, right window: 4.57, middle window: 4.78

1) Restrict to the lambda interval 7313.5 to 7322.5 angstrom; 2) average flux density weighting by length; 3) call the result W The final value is 4.62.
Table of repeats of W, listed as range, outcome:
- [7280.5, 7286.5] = 4.51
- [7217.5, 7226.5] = 4.5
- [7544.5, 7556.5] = 4.95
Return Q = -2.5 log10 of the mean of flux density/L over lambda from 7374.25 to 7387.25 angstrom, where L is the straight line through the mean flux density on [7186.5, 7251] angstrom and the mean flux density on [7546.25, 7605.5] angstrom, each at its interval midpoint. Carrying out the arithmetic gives -0.04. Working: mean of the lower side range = 4.32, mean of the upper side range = 4.85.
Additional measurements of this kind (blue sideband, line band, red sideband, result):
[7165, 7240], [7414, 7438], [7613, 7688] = -0.06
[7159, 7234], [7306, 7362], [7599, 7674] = -0.05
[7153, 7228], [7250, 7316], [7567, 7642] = -0.04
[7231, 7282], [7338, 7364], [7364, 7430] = -0.01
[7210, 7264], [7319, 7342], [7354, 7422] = 0.01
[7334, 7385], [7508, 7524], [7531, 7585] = 0.03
